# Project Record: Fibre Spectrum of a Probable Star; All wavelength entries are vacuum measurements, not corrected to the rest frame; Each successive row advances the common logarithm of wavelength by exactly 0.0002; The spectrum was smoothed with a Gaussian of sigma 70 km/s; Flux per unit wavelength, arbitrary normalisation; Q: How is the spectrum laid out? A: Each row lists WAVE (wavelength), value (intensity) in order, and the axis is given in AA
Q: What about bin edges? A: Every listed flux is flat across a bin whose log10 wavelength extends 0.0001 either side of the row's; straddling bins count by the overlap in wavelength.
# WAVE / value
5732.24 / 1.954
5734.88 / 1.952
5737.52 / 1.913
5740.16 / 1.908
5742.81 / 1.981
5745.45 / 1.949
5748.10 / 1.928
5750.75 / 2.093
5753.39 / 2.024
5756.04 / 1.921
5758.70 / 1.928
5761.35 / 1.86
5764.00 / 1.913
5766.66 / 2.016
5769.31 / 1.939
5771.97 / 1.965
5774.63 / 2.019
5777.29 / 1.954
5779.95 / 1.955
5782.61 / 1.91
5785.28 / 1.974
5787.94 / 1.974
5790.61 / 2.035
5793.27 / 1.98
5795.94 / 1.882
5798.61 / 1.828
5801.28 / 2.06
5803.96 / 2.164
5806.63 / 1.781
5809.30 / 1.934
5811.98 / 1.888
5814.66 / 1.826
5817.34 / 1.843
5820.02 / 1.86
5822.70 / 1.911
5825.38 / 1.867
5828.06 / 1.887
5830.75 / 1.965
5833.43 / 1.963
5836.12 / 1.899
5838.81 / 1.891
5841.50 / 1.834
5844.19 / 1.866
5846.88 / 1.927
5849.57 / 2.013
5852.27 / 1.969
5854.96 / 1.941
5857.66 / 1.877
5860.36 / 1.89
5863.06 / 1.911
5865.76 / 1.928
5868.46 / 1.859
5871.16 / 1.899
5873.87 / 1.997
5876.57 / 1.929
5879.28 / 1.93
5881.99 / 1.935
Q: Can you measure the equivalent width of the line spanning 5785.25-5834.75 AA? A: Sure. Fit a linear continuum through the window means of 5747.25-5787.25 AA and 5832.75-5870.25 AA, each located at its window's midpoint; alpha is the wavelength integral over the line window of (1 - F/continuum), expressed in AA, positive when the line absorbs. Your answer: 0.2 AA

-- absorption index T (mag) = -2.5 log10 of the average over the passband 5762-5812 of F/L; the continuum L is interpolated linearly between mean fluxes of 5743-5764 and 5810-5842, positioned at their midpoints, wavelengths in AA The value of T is -0.02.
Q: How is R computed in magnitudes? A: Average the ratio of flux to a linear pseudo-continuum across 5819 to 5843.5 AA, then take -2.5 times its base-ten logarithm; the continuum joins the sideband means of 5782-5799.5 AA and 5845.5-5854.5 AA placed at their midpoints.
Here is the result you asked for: 0.04 mag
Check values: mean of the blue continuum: 1.94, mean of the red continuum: 1.97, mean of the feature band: 1.9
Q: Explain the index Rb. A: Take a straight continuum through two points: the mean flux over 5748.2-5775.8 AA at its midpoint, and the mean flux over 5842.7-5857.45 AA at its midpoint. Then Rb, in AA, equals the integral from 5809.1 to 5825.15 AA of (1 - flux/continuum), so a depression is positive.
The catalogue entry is 0.6 AA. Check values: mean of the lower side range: 1.97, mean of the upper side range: 1.94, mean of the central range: 1.87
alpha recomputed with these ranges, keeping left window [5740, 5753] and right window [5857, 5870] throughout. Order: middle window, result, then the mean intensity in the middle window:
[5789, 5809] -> -0.2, 1.96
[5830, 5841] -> 0.0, 1.92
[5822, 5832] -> 0.1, 1.91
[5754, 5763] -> 0.3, 1.91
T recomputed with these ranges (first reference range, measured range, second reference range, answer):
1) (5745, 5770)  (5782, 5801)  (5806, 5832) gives -0.02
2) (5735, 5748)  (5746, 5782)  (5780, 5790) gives -0.01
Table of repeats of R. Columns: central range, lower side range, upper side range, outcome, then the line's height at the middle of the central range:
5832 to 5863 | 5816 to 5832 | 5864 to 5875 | -0.01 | 1.9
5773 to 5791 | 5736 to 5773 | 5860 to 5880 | -0.01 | 1.94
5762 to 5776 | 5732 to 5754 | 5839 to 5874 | -0.01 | 1.95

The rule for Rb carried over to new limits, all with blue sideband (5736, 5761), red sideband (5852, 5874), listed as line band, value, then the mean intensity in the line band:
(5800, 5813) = -0.2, 1.97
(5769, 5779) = -0.1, 1.97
